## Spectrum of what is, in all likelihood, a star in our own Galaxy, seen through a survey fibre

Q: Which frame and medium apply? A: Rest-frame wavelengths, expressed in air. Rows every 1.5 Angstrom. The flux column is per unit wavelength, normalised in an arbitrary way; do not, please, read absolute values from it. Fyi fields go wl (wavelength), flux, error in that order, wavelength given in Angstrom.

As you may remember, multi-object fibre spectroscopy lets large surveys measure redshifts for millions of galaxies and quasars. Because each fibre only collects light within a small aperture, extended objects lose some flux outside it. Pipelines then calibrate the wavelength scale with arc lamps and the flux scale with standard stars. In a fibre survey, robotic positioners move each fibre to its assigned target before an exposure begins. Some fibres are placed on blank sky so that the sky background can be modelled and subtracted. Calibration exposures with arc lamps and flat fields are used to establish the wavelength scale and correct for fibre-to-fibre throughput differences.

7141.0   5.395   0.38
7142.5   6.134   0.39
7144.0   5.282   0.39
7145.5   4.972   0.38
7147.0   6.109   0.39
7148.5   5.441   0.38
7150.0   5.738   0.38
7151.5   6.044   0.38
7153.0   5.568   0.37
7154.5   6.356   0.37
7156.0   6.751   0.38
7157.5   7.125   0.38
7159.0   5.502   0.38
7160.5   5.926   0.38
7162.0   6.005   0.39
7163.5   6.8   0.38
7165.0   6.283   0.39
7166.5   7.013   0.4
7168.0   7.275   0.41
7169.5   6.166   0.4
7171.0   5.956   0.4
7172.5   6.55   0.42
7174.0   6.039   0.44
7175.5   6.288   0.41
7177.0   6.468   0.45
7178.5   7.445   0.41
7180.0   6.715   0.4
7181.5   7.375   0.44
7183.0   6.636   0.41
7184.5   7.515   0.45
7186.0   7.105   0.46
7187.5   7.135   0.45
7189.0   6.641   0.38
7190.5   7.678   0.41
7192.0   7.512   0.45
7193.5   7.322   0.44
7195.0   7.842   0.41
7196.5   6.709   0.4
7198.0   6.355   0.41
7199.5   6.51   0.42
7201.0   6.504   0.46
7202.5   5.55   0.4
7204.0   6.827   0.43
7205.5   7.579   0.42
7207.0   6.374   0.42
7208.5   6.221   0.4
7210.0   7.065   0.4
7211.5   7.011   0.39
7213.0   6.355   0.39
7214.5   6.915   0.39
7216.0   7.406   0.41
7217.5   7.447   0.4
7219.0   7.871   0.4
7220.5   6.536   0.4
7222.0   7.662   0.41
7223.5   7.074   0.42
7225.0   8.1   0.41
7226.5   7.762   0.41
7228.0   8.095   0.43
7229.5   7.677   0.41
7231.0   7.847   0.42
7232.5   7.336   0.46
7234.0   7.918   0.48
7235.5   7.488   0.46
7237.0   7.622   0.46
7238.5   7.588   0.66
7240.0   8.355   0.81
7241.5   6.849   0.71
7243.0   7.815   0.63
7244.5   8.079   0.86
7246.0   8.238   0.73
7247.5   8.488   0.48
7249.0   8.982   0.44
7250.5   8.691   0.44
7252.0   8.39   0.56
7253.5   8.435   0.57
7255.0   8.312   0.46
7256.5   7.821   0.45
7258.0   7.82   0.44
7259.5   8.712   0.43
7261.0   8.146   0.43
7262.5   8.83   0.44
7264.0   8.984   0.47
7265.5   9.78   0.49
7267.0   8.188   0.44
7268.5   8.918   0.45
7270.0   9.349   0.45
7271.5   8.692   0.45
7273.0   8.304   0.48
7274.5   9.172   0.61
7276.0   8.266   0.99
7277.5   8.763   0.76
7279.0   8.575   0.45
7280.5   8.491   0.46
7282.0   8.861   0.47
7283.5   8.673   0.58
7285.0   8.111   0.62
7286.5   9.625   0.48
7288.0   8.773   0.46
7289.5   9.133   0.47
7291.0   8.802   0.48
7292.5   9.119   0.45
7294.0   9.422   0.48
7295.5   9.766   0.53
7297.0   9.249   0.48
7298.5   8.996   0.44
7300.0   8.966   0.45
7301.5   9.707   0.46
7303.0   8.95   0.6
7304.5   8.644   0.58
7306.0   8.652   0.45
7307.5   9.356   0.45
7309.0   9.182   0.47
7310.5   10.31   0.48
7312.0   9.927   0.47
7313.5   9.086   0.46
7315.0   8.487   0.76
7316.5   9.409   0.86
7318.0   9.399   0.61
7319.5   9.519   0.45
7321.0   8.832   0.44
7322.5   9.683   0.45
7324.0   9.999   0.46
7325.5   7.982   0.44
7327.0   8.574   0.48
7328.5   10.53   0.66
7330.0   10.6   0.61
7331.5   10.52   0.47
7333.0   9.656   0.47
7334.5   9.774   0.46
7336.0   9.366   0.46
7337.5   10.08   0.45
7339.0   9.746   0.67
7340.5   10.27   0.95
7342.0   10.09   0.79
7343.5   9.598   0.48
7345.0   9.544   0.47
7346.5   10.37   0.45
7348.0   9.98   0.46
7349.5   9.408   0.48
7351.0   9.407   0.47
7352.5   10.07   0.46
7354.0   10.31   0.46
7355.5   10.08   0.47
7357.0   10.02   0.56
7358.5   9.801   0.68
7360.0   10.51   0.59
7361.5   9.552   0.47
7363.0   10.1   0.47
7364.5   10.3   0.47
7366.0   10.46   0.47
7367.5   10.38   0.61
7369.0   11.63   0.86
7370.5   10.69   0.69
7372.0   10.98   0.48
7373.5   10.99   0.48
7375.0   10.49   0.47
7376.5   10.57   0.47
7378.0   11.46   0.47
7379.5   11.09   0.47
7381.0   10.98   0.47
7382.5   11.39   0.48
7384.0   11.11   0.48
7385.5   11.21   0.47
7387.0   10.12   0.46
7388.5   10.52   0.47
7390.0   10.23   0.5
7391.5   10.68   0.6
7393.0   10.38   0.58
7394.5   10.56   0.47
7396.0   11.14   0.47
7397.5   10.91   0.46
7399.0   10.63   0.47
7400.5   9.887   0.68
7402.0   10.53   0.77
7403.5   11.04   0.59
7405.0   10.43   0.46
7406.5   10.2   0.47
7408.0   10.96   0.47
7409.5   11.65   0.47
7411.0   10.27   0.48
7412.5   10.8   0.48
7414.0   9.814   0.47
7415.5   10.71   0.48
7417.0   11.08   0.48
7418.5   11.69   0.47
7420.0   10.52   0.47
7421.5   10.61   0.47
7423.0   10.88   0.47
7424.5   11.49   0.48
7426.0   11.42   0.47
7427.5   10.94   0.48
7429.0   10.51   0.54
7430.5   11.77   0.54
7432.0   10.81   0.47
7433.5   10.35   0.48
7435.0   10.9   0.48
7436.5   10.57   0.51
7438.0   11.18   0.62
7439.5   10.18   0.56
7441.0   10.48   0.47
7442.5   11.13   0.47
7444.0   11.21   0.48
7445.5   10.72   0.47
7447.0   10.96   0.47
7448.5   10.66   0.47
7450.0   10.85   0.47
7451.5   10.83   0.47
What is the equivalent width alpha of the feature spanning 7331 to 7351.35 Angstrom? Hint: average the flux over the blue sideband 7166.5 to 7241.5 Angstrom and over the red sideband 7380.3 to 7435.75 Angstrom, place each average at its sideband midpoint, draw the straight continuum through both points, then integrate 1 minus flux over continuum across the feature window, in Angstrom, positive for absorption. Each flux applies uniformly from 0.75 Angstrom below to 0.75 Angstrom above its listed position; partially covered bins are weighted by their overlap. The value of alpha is -0.6 Angstrom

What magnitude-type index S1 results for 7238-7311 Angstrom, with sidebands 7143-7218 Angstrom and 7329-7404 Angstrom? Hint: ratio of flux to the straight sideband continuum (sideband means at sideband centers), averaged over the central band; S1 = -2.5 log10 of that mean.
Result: -0.03 mag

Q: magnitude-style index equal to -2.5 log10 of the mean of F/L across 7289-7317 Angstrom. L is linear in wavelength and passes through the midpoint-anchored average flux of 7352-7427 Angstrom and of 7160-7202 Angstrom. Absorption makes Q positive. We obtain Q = -0.02 mag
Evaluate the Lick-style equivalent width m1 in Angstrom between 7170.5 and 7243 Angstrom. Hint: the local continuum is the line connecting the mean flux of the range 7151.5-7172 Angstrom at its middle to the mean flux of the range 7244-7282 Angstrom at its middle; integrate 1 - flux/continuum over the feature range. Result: 2.2 Angstrom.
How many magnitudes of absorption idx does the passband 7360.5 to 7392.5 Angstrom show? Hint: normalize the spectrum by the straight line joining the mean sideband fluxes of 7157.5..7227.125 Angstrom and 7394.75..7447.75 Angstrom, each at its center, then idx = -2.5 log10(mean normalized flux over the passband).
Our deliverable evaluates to -0.07 mag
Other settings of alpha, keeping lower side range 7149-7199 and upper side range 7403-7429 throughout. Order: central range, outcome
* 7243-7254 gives -0.7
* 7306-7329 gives -0.5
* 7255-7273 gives -0.9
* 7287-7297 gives -0.6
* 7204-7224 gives 0.9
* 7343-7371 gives -0.8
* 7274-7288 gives -0.4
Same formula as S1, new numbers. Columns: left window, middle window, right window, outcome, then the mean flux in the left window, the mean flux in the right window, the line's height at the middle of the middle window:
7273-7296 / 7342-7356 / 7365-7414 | 0.02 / 8.87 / 10.7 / 10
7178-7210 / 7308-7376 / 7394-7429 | -0.04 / 6.93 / 10.8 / 9.55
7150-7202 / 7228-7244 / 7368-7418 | 0.02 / 6.66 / 10.8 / 7.8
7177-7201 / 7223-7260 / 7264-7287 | 0.02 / 7.06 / 8.78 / 8.11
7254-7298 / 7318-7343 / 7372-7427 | 0.00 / 8.78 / 10.8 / 9.67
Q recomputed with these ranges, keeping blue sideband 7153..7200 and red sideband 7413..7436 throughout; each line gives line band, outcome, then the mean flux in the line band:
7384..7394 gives -0.028 mag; 10.6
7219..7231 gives -0.008 mag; 7.6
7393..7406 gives -0.015 mag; 10.6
